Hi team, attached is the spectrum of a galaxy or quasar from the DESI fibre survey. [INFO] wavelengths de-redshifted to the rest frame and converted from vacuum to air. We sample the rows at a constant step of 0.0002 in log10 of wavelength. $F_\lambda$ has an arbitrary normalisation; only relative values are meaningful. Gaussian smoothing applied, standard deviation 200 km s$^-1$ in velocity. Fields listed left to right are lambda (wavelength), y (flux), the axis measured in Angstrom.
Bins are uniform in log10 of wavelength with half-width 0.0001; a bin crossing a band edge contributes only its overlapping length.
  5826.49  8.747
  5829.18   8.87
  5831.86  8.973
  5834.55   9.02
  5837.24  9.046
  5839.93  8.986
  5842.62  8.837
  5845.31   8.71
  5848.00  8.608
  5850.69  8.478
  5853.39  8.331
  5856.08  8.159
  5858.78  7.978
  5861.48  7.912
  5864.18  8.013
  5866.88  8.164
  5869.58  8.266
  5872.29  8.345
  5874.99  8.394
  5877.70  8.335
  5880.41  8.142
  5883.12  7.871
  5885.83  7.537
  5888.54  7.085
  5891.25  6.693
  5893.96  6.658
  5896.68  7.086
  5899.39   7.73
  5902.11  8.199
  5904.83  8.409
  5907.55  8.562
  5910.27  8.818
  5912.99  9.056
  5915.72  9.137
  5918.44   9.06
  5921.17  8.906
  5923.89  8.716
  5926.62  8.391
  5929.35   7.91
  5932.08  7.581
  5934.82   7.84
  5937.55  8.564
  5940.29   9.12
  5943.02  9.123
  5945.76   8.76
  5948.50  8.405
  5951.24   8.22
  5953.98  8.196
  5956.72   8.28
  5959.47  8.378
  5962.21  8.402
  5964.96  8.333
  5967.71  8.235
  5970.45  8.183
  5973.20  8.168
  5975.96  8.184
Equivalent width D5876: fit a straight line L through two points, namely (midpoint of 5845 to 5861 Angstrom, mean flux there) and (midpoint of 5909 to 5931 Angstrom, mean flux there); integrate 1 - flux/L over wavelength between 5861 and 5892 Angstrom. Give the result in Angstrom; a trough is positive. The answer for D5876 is 2.0 Angstrom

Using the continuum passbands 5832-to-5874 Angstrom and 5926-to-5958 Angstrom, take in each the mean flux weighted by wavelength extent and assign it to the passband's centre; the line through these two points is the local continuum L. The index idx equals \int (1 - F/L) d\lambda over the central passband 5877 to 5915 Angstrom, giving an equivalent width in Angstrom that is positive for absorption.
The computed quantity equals 2.4 Angstrom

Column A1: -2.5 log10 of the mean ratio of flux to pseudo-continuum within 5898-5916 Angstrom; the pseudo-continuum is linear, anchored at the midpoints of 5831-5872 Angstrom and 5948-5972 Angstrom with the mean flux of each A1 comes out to -0.017 mag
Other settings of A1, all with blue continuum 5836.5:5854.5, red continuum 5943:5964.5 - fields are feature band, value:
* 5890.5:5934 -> 0.043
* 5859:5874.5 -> 0.066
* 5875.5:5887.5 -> 0.084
